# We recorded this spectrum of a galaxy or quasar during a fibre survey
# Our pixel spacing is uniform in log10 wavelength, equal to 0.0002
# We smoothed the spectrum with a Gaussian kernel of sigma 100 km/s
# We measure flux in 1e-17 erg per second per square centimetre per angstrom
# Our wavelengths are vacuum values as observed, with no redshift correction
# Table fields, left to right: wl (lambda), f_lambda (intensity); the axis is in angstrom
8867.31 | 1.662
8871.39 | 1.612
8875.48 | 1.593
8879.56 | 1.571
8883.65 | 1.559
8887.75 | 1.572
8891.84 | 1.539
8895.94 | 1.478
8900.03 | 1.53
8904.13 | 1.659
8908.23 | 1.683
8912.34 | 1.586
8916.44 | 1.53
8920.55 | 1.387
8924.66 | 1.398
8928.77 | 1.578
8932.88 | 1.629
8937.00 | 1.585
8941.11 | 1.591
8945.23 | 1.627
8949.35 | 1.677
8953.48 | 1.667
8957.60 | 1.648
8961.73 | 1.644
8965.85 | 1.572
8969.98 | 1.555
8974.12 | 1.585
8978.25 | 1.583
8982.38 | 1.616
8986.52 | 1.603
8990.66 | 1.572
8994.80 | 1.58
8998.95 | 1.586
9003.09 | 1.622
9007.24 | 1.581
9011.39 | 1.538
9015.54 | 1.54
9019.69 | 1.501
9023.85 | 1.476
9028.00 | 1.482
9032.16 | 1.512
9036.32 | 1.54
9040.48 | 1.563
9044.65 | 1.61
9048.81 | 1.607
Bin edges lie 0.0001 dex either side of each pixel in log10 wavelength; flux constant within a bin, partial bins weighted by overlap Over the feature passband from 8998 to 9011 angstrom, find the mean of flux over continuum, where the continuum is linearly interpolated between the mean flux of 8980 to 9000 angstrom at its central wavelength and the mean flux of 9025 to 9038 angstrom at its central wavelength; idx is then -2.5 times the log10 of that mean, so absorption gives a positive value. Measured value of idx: -0.019 mag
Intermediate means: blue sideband 1.59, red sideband 1.51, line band 1.59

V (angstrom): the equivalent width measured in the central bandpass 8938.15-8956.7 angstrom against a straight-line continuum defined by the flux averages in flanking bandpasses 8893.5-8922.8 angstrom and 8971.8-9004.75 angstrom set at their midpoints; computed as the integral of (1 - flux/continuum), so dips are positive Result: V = -0.8 angstrom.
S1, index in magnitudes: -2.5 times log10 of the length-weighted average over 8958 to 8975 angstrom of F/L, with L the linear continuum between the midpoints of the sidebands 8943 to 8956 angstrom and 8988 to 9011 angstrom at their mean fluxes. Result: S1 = 0.02 mag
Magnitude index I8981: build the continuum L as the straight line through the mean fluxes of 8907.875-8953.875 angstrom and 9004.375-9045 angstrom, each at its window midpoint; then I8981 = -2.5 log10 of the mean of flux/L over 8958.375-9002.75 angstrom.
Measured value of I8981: -0.03 mag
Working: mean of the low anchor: 1.57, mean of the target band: 1.59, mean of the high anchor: 1.53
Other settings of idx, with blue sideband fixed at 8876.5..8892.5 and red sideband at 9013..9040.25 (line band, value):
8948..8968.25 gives -0.069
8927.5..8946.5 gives -0.039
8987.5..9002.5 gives -0.042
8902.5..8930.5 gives 0.007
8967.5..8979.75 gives -0.029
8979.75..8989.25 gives -0.054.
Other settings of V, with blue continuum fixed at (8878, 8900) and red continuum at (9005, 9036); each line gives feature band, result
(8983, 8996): -0.5 angstrom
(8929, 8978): -2.6 angstrom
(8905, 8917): -0.6 angstrom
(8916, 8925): 0.6 angstrom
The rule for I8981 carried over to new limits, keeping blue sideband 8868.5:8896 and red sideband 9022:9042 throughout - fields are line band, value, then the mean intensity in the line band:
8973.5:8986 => -0.04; 1.6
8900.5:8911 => -0.06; 1.64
